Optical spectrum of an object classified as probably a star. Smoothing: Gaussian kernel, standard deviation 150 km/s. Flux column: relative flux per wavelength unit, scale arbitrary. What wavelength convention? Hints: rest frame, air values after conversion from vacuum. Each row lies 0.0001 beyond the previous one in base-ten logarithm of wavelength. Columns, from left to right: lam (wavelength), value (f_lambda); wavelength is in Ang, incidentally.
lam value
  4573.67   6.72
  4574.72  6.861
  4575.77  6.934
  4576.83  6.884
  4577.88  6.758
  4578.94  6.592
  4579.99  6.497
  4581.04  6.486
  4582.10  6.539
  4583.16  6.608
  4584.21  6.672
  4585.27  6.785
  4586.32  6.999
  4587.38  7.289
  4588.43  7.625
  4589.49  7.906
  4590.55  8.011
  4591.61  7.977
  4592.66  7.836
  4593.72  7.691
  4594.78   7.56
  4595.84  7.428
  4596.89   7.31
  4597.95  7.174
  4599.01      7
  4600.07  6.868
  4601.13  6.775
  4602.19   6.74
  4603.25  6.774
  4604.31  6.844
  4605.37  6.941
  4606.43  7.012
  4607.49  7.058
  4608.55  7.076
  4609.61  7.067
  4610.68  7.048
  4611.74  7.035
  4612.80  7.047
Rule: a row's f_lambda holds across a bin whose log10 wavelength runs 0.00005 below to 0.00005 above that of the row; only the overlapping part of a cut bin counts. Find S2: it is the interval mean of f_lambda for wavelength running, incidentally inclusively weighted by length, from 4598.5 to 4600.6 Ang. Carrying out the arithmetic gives 6.93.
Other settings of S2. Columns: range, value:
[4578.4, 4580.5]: 6.54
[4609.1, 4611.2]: 7.03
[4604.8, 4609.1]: 7.03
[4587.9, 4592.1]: 7.87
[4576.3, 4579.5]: 6.74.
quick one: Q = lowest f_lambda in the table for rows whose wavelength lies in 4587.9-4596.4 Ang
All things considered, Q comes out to 7.428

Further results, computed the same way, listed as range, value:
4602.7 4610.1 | 6.774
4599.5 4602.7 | 6.74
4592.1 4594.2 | 7.691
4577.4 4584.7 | 6.486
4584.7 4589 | 6.785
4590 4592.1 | 7.977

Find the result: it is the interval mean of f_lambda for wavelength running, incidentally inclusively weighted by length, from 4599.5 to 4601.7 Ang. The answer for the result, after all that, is 6.82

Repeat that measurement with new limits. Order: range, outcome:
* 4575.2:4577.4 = 6.91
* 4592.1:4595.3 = 7.71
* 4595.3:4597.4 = 7.39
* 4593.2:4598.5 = 7.43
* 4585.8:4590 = 7.45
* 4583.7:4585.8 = 6.74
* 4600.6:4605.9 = 6.81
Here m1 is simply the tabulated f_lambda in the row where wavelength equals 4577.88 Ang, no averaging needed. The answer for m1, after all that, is 6.758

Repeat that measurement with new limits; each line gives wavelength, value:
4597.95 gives 7.174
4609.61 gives 7.067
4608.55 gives 7.076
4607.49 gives 7.058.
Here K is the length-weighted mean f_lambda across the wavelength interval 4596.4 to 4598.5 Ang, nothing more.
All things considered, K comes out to 7.23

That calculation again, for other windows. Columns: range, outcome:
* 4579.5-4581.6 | 6.49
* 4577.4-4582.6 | 6.57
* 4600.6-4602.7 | 6.76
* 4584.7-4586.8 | 6.89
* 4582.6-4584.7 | 6.64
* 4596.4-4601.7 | 7.02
